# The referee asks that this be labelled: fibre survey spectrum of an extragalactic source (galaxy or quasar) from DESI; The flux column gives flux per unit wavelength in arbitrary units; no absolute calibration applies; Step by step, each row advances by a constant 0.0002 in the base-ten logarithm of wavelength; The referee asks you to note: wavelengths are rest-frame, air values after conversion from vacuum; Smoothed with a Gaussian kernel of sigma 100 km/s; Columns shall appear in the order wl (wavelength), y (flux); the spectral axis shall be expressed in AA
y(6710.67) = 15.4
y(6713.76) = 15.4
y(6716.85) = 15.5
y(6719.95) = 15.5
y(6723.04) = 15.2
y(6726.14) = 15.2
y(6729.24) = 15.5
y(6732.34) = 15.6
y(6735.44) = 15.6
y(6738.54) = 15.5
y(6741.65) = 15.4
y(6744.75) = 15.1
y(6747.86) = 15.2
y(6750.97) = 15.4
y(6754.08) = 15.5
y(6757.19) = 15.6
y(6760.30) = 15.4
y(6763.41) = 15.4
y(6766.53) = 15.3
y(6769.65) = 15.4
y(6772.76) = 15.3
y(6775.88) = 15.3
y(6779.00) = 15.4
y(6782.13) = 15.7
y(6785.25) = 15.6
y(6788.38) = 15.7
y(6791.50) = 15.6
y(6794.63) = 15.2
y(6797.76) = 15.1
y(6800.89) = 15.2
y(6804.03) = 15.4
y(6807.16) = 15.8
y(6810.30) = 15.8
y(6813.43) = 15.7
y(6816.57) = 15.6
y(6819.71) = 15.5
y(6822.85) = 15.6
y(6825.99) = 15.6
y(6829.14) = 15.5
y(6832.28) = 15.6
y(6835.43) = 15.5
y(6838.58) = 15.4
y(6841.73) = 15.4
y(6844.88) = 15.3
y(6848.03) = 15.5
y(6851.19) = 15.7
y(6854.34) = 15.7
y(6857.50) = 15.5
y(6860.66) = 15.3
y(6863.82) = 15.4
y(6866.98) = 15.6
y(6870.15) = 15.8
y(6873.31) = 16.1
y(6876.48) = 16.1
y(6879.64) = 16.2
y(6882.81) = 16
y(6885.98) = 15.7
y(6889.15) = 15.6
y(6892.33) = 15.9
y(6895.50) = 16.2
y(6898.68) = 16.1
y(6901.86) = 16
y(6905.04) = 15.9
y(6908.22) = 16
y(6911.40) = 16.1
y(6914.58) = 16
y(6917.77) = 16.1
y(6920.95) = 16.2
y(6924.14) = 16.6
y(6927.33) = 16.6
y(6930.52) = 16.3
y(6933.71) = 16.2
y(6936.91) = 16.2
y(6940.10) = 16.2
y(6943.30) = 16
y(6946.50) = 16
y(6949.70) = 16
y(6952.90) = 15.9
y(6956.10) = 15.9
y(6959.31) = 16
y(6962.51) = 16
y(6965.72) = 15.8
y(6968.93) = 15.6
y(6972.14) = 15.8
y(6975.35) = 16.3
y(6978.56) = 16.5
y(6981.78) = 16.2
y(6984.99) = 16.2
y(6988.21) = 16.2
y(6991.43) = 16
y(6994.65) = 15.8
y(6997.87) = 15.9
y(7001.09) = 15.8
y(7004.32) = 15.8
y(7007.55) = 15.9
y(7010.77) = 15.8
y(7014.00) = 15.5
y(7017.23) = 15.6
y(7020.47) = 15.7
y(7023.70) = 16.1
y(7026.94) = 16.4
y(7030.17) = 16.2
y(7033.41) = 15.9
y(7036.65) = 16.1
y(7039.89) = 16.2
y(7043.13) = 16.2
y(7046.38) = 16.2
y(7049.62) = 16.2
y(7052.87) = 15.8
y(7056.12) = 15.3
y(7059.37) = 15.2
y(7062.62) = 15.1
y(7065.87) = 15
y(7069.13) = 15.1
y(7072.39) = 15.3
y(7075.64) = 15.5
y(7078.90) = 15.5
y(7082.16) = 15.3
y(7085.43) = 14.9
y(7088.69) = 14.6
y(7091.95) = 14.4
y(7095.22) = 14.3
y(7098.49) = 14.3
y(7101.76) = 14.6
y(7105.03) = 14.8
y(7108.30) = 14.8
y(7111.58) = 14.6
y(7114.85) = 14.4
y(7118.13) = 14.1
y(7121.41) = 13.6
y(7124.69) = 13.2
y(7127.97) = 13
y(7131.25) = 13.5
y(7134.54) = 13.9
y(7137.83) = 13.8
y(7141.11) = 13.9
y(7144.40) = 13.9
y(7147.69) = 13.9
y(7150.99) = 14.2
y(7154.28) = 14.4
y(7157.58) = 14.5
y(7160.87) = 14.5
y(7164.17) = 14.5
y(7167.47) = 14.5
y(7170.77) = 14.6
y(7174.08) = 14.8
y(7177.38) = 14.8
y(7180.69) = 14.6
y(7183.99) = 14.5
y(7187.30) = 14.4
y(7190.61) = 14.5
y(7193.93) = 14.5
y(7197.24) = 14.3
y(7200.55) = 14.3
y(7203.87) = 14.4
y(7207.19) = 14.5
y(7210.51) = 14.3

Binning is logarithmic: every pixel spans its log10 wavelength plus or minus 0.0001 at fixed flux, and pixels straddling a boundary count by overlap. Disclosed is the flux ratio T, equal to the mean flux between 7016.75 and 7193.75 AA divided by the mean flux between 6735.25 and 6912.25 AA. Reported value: 1.0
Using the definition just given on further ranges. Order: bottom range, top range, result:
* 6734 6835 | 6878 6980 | 1.04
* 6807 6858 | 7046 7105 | 0.97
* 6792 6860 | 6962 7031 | 1.03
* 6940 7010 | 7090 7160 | 0.88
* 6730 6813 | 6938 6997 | 1.04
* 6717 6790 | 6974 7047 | 1.04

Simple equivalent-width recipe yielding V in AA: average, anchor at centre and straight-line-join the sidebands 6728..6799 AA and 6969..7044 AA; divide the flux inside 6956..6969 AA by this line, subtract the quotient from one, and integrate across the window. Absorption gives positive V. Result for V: 0.01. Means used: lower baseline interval 15.4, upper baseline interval 16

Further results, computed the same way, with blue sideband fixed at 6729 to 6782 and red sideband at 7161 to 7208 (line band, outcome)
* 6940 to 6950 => -0.68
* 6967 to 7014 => -3.30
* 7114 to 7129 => 1.02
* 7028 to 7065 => -2.61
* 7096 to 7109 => 0.08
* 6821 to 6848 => -0.43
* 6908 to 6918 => -0.64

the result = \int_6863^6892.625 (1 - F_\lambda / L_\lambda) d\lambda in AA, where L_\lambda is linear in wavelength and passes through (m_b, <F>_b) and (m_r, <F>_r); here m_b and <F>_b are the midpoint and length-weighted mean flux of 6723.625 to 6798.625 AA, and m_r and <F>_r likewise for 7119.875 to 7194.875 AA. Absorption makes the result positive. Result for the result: -1.57 AA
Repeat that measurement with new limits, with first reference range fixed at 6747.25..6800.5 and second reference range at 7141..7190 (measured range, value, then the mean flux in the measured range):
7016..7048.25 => -2.9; 16.1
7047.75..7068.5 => -1.0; 15.4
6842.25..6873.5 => -0.7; 15.6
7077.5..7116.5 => -0.3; 14.7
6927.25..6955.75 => -2.1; 16.1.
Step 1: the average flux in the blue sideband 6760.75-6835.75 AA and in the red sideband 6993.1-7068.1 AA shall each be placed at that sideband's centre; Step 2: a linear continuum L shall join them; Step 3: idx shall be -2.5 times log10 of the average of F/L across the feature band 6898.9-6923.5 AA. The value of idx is -0.03 mag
